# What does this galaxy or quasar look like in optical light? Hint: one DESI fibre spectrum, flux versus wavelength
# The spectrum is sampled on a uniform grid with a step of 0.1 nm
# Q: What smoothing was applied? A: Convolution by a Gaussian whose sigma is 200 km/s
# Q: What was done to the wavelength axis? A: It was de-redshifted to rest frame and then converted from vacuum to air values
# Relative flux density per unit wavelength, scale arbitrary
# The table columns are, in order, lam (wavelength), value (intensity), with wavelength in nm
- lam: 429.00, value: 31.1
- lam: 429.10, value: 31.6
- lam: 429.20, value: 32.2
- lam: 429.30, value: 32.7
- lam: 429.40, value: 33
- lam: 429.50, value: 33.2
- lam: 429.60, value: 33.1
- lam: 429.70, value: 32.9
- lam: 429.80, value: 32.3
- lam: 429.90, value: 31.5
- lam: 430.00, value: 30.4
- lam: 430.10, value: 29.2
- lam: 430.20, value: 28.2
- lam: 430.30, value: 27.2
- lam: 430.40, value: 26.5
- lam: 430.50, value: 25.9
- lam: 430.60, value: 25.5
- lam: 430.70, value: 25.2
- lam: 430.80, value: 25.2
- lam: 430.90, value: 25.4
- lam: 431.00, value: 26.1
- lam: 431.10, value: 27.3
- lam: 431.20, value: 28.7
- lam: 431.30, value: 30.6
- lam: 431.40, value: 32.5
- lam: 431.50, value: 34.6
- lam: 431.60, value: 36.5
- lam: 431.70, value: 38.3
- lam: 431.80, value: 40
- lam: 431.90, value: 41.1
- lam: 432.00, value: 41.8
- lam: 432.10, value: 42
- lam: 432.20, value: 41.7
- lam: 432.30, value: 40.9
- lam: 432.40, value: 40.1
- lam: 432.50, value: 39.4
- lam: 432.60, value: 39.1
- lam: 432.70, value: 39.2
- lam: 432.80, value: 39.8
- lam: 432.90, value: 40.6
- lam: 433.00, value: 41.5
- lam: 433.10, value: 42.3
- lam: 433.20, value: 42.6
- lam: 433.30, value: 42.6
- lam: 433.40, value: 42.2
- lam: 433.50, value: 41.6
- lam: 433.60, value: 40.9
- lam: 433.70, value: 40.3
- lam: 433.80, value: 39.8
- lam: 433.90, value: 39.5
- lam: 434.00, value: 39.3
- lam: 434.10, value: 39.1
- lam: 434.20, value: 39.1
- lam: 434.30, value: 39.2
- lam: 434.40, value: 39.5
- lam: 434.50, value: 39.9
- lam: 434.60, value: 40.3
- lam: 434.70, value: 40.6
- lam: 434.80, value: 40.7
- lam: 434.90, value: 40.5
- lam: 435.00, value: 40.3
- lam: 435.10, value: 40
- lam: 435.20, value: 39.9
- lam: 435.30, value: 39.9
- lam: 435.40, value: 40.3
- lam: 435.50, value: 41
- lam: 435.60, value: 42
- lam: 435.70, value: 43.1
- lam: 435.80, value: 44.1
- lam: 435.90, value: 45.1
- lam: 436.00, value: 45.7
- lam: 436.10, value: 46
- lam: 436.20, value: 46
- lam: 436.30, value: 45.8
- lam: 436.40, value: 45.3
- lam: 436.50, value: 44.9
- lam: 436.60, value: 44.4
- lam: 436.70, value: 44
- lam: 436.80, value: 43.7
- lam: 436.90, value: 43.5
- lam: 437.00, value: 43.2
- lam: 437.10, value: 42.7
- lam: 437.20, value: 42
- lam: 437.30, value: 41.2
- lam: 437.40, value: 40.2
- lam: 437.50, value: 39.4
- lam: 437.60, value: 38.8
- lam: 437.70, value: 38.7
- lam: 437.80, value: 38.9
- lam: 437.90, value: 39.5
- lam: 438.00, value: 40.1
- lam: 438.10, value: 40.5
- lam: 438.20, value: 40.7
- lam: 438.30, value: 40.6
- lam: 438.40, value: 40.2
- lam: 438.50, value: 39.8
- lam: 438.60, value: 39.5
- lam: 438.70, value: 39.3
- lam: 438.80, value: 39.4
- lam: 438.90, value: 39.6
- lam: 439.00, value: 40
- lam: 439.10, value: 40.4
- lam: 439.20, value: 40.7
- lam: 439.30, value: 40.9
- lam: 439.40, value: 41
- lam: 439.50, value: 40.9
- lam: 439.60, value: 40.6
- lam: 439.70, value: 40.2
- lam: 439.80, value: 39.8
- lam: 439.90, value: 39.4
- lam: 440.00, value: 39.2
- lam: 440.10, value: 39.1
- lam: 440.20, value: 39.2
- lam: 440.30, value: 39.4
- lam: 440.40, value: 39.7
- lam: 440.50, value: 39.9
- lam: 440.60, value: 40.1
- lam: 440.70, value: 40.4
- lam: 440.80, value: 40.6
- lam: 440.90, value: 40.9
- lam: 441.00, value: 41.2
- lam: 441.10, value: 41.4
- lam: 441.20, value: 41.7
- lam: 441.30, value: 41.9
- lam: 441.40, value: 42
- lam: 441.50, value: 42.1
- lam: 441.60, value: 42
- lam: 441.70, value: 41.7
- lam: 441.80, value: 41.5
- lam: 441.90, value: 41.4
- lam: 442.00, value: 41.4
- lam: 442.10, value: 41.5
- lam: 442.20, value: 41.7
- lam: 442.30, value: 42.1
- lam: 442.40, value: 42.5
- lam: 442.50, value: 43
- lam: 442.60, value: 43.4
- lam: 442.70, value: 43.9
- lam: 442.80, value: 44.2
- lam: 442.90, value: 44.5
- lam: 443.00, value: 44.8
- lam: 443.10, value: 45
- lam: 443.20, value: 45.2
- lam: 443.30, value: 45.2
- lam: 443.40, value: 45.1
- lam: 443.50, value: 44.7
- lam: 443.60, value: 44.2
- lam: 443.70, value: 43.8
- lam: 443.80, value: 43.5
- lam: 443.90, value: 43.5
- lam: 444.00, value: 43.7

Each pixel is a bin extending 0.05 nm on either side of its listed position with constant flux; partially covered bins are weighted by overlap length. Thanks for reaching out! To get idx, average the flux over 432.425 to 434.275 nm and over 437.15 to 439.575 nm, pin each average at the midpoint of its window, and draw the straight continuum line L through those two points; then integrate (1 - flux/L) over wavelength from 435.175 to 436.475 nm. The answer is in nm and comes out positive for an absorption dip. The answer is -0.10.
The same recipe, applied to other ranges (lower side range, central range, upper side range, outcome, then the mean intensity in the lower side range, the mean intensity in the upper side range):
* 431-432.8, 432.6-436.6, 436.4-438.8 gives -0.26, 37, 41.2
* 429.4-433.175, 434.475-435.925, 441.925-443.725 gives -0.15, 34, 43.6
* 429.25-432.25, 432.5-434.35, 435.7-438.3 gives -0.20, 32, 42.5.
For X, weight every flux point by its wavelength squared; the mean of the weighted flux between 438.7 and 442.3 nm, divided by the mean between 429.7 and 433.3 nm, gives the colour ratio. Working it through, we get 1.23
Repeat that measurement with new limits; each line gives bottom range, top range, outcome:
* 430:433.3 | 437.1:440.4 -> 1.19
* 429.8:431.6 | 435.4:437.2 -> 1.58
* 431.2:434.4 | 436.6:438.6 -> 1.06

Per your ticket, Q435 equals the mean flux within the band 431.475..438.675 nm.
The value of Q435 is 41.1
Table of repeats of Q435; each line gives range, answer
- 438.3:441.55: 40.3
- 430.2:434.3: 36.2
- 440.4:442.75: 41.6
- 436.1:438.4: 42.1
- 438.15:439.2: 40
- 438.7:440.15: 40.1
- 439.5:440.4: 39.7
